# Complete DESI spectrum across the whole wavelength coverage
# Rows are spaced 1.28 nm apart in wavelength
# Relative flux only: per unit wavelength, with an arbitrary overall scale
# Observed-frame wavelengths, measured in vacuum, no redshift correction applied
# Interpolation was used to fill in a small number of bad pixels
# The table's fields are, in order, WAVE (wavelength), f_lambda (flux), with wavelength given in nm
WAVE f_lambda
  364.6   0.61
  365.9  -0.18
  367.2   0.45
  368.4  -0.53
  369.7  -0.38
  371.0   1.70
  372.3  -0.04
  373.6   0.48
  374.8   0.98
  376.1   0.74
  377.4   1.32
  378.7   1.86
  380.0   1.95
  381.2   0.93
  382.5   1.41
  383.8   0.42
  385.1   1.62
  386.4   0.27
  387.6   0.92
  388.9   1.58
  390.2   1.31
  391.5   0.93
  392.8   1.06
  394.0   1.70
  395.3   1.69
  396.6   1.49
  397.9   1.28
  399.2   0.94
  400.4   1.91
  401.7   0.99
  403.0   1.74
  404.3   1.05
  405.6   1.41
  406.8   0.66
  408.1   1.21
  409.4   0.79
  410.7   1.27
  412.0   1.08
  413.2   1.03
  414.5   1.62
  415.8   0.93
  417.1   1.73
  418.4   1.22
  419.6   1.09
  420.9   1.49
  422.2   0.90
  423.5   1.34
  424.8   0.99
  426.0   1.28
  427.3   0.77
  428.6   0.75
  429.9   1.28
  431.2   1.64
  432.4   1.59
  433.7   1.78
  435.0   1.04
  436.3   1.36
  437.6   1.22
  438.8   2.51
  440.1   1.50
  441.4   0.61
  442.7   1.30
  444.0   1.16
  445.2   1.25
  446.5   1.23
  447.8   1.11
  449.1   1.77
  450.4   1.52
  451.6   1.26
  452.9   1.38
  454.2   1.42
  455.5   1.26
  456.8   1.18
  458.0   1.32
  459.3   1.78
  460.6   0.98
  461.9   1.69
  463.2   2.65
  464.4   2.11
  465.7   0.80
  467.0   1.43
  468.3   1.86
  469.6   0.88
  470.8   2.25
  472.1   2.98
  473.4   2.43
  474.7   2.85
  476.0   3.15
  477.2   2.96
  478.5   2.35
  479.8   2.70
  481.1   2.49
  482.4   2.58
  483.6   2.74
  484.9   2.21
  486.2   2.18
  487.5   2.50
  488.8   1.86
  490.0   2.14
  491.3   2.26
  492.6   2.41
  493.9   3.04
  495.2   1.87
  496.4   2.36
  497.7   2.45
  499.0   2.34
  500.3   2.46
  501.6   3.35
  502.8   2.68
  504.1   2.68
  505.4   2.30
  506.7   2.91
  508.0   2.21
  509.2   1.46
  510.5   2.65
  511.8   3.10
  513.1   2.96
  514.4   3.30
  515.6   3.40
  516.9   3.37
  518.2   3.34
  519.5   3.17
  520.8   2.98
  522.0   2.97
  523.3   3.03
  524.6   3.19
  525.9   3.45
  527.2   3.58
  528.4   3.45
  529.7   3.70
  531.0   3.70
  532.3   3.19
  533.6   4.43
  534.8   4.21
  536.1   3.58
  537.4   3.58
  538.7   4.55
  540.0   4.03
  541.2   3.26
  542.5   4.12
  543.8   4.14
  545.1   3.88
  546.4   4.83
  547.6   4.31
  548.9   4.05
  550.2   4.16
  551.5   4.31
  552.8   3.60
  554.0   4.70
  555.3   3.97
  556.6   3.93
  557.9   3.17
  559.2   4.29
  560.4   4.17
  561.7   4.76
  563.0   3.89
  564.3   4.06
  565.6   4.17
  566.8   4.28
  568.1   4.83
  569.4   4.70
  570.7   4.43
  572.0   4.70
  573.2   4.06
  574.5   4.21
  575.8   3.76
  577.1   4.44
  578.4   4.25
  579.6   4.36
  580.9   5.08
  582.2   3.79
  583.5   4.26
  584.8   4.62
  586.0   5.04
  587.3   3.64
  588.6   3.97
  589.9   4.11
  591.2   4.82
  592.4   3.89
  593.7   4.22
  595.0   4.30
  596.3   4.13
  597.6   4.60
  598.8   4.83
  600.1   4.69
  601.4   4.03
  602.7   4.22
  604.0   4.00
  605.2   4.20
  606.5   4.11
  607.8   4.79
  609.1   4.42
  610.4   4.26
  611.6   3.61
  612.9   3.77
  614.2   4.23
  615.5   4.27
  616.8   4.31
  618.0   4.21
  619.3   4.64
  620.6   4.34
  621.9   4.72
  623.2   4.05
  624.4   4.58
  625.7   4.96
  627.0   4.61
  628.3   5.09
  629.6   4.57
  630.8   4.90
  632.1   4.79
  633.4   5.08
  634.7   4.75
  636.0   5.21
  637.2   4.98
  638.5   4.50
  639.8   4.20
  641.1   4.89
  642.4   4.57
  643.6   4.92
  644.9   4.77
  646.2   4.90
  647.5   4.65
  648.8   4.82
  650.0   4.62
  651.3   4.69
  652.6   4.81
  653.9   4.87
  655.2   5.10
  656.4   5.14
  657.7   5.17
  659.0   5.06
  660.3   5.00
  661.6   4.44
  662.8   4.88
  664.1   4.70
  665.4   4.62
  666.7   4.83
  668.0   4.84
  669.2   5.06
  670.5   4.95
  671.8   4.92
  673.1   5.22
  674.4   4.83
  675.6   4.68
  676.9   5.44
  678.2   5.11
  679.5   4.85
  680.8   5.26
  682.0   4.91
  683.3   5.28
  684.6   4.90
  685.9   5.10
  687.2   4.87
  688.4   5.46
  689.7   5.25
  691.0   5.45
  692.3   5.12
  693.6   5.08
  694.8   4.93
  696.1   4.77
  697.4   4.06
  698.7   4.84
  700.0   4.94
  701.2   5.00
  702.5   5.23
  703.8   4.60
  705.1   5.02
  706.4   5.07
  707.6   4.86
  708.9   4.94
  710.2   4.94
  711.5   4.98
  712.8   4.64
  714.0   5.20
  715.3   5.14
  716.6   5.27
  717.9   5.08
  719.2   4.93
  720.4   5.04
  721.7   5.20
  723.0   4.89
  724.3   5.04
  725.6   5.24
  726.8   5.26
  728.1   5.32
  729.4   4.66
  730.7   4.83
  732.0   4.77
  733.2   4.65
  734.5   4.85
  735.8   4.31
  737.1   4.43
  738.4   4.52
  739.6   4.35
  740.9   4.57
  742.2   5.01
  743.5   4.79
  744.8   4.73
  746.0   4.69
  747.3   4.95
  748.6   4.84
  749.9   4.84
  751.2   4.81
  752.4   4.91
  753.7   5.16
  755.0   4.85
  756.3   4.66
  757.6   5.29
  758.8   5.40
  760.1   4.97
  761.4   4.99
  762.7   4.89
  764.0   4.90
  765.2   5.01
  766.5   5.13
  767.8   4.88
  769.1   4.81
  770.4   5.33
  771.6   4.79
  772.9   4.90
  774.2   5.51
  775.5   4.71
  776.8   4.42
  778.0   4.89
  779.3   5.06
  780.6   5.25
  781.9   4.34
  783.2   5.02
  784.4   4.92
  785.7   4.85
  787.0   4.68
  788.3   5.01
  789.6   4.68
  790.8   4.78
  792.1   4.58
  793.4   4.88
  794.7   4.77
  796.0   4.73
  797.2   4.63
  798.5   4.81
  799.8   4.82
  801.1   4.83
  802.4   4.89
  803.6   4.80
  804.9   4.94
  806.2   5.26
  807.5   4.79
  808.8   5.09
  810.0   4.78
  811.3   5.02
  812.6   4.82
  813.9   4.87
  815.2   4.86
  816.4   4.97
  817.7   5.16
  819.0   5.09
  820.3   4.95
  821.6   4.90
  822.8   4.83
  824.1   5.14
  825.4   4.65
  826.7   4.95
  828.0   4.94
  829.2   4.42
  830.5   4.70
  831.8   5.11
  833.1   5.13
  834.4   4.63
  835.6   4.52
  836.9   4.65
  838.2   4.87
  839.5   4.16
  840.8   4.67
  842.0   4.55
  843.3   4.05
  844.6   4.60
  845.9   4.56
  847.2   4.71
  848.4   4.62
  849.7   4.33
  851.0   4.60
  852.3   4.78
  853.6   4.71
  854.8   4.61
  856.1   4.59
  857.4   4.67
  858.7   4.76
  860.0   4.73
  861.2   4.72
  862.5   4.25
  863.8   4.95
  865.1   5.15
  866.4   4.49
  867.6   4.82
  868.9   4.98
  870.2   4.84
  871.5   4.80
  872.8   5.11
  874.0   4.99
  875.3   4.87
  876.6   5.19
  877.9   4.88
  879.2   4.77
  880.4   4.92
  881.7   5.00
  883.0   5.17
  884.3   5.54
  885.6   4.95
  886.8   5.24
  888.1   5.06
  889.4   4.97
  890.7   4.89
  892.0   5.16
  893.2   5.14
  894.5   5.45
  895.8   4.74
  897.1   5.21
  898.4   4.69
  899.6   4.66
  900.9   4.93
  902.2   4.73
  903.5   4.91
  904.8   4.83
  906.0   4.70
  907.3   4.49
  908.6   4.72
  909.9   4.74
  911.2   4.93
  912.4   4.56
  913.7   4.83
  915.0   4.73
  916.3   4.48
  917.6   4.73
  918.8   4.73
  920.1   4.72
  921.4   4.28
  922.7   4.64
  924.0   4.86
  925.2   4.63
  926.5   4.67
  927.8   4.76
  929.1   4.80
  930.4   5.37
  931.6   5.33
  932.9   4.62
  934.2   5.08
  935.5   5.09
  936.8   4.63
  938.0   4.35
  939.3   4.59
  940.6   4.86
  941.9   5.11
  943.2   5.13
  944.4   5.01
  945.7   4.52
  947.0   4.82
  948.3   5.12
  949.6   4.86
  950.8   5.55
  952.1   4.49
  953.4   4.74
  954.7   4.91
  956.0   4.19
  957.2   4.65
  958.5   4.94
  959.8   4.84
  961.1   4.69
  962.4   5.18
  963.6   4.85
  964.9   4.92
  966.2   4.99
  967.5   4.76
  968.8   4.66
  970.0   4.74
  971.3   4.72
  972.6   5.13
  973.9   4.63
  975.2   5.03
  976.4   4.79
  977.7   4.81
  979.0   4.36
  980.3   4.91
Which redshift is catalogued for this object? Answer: 0.18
